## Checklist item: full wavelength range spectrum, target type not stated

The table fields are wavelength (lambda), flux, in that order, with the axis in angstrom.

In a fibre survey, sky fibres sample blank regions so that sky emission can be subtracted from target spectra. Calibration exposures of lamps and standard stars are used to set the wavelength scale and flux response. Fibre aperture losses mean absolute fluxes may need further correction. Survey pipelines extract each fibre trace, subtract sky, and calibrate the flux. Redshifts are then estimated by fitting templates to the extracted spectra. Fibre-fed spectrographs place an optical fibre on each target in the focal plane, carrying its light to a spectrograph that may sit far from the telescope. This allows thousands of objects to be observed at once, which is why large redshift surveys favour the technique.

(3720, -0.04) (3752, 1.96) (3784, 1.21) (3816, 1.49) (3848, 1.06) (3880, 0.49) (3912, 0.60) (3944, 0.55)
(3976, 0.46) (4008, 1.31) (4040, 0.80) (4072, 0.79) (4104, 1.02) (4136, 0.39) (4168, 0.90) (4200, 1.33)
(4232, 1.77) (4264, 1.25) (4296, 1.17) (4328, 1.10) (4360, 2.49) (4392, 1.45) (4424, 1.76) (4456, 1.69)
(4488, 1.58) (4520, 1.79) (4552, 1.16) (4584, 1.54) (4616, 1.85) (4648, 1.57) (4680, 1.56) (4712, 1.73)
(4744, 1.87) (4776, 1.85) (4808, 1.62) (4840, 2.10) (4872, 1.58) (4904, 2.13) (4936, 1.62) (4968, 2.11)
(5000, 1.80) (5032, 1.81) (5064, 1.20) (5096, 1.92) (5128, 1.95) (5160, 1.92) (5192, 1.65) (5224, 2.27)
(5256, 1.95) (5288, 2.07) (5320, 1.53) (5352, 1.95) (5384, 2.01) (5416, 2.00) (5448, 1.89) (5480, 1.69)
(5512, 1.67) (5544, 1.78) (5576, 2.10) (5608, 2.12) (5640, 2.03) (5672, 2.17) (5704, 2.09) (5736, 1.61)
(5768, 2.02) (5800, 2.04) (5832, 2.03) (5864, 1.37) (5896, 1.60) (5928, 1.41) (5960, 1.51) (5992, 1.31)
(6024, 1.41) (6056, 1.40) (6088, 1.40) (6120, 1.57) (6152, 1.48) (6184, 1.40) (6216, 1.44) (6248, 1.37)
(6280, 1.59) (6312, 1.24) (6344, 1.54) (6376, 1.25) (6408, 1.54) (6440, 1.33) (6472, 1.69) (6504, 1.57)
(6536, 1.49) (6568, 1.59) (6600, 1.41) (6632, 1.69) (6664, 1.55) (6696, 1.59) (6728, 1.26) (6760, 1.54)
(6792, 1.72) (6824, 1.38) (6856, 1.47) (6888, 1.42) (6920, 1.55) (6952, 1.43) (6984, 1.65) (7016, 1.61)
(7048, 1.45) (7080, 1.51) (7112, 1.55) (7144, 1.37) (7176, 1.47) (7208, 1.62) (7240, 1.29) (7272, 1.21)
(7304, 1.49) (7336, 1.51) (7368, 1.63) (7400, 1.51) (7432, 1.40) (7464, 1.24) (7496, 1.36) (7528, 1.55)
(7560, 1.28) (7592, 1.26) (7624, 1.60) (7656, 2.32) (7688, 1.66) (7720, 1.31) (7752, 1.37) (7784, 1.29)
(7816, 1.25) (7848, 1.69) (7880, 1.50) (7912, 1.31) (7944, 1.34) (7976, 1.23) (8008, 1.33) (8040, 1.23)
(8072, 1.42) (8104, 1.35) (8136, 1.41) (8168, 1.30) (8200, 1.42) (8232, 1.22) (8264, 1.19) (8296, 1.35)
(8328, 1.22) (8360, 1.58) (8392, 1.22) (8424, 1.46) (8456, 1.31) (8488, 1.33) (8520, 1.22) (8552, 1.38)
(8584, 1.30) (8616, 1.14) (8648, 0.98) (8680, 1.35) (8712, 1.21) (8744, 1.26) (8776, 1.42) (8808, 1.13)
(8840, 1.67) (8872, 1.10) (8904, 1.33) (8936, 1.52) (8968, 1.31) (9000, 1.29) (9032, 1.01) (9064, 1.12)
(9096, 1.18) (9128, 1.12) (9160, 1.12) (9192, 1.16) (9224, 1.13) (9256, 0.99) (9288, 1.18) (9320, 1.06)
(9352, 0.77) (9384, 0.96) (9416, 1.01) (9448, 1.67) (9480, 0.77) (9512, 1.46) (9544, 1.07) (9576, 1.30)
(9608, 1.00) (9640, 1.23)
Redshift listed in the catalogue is 0.167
